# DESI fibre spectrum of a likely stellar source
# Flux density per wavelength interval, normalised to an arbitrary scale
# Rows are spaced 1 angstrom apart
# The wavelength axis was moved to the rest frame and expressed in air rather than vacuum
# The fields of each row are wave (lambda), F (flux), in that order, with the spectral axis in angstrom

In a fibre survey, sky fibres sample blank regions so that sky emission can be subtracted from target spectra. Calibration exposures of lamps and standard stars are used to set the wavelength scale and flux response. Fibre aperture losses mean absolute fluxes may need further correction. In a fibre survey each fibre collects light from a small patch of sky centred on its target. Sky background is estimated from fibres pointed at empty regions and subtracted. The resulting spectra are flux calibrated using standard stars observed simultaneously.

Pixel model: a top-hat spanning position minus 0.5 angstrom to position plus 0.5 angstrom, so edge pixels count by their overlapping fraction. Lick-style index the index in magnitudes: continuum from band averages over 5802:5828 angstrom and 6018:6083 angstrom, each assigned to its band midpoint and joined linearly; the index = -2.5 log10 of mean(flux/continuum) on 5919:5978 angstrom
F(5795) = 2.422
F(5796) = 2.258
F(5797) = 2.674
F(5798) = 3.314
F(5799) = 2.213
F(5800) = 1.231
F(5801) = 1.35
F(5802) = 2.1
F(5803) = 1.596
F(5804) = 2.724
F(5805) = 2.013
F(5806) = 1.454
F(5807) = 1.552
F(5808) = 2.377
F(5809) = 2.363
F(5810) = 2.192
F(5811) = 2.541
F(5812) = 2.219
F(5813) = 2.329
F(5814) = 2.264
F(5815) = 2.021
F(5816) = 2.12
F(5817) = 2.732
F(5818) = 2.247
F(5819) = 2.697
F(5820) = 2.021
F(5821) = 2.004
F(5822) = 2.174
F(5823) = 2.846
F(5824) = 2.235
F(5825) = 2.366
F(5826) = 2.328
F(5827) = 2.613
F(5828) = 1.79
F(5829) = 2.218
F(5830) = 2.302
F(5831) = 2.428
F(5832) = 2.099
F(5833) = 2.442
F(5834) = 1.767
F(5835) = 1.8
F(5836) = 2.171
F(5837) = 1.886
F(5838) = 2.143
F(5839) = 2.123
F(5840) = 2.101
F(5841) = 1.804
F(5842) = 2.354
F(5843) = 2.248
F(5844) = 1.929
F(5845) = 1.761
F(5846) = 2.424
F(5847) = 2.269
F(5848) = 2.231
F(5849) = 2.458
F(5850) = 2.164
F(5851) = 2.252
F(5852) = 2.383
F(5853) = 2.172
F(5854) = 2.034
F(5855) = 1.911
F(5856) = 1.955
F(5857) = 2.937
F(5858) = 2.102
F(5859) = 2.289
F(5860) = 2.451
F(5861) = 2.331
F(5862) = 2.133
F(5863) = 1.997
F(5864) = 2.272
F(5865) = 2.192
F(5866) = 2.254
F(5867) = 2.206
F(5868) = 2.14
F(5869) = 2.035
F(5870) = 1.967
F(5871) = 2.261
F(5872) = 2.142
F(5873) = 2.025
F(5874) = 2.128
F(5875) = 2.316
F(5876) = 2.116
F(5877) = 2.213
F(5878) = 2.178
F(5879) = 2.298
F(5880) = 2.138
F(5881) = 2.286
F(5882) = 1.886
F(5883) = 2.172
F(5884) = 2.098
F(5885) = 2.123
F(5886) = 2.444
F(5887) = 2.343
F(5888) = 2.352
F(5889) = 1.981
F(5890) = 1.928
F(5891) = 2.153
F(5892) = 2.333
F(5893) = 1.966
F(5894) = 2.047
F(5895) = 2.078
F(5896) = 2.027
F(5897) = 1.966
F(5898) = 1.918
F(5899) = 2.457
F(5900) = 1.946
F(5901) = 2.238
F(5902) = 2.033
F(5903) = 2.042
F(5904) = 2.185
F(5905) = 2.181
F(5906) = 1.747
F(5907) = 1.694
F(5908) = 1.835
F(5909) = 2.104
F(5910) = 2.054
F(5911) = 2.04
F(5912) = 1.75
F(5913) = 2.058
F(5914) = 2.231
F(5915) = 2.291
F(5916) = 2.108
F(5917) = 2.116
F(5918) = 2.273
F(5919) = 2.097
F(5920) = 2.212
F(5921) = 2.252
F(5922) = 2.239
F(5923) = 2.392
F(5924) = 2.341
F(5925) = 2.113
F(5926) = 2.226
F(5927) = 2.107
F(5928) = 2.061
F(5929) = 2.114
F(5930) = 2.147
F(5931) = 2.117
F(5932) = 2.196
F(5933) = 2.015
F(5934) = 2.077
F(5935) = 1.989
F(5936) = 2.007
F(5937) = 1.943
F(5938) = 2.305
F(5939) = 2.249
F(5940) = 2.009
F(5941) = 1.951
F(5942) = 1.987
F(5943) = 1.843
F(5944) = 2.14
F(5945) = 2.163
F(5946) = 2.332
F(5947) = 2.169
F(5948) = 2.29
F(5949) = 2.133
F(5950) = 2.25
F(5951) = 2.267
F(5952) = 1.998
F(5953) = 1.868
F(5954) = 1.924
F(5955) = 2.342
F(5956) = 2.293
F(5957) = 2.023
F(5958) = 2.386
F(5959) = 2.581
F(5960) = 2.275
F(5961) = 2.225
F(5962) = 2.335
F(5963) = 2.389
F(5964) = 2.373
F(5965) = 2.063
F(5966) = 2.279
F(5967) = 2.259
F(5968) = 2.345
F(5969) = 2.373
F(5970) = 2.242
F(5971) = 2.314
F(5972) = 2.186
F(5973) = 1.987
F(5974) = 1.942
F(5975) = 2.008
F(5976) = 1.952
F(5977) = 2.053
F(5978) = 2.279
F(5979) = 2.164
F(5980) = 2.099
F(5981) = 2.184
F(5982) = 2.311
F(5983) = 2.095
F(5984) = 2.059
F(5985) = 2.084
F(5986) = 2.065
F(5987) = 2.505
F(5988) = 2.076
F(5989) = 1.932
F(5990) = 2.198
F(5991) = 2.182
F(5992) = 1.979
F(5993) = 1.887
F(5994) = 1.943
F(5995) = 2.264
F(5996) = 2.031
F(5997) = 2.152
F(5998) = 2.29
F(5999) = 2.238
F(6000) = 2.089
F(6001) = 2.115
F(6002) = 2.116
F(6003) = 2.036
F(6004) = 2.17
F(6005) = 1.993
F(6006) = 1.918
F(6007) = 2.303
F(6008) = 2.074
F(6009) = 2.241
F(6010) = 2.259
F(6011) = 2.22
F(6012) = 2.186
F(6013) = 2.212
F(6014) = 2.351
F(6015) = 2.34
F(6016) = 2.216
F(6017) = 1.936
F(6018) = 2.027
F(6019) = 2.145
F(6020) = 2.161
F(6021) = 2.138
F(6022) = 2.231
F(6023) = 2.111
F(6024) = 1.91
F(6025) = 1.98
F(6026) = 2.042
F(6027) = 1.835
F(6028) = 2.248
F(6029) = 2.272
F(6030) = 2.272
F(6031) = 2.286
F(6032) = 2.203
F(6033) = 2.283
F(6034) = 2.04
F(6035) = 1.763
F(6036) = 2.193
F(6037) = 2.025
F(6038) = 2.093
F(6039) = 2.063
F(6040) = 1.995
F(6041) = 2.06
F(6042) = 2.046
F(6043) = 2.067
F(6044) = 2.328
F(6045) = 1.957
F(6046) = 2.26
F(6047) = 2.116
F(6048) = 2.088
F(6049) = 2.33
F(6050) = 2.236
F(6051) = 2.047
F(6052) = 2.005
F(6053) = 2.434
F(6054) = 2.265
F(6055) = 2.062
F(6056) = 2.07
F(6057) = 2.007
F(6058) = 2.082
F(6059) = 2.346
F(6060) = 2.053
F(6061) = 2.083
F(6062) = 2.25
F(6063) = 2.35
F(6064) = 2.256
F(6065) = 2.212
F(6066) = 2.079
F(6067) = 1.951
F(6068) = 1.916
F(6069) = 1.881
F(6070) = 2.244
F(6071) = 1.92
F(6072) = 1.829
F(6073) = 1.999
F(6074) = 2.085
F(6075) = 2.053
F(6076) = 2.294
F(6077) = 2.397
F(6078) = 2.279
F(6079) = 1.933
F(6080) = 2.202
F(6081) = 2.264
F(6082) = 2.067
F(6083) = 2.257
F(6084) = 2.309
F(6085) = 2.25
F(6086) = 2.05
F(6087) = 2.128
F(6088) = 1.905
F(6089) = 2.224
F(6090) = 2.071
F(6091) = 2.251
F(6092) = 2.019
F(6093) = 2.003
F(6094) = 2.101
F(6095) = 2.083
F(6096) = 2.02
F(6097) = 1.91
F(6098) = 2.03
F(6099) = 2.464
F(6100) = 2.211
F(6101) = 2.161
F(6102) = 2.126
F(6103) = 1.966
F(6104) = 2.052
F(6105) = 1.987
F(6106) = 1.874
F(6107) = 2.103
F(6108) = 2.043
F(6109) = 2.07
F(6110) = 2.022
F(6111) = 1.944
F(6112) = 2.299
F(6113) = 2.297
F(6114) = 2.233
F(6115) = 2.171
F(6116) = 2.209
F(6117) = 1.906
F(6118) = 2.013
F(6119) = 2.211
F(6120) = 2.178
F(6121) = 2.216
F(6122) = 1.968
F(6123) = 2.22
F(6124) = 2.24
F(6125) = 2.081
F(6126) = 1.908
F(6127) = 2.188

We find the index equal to 0.00 mag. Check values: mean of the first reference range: 2.23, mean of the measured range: 2.17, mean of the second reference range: 2.12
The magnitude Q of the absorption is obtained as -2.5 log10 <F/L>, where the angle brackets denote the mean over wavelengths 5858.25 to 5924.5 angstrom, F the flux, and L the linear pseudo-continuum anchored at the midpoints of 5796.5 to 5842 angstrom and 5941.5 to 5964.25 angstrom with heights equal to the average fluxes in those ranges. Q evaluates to 0.03 mag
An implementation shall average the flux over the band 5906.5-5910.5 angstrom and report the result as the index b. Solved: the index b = 1.92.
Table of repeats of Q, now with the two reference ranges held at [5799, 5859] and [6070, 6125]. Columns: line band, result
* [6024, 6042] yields 0.018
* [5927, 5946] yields 0.031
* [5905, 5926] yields 0.022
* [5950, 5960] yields -0.028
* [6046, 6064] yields -0.025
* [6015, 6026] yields 0.017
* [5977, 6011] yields 0.000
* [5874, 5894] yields -0.010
